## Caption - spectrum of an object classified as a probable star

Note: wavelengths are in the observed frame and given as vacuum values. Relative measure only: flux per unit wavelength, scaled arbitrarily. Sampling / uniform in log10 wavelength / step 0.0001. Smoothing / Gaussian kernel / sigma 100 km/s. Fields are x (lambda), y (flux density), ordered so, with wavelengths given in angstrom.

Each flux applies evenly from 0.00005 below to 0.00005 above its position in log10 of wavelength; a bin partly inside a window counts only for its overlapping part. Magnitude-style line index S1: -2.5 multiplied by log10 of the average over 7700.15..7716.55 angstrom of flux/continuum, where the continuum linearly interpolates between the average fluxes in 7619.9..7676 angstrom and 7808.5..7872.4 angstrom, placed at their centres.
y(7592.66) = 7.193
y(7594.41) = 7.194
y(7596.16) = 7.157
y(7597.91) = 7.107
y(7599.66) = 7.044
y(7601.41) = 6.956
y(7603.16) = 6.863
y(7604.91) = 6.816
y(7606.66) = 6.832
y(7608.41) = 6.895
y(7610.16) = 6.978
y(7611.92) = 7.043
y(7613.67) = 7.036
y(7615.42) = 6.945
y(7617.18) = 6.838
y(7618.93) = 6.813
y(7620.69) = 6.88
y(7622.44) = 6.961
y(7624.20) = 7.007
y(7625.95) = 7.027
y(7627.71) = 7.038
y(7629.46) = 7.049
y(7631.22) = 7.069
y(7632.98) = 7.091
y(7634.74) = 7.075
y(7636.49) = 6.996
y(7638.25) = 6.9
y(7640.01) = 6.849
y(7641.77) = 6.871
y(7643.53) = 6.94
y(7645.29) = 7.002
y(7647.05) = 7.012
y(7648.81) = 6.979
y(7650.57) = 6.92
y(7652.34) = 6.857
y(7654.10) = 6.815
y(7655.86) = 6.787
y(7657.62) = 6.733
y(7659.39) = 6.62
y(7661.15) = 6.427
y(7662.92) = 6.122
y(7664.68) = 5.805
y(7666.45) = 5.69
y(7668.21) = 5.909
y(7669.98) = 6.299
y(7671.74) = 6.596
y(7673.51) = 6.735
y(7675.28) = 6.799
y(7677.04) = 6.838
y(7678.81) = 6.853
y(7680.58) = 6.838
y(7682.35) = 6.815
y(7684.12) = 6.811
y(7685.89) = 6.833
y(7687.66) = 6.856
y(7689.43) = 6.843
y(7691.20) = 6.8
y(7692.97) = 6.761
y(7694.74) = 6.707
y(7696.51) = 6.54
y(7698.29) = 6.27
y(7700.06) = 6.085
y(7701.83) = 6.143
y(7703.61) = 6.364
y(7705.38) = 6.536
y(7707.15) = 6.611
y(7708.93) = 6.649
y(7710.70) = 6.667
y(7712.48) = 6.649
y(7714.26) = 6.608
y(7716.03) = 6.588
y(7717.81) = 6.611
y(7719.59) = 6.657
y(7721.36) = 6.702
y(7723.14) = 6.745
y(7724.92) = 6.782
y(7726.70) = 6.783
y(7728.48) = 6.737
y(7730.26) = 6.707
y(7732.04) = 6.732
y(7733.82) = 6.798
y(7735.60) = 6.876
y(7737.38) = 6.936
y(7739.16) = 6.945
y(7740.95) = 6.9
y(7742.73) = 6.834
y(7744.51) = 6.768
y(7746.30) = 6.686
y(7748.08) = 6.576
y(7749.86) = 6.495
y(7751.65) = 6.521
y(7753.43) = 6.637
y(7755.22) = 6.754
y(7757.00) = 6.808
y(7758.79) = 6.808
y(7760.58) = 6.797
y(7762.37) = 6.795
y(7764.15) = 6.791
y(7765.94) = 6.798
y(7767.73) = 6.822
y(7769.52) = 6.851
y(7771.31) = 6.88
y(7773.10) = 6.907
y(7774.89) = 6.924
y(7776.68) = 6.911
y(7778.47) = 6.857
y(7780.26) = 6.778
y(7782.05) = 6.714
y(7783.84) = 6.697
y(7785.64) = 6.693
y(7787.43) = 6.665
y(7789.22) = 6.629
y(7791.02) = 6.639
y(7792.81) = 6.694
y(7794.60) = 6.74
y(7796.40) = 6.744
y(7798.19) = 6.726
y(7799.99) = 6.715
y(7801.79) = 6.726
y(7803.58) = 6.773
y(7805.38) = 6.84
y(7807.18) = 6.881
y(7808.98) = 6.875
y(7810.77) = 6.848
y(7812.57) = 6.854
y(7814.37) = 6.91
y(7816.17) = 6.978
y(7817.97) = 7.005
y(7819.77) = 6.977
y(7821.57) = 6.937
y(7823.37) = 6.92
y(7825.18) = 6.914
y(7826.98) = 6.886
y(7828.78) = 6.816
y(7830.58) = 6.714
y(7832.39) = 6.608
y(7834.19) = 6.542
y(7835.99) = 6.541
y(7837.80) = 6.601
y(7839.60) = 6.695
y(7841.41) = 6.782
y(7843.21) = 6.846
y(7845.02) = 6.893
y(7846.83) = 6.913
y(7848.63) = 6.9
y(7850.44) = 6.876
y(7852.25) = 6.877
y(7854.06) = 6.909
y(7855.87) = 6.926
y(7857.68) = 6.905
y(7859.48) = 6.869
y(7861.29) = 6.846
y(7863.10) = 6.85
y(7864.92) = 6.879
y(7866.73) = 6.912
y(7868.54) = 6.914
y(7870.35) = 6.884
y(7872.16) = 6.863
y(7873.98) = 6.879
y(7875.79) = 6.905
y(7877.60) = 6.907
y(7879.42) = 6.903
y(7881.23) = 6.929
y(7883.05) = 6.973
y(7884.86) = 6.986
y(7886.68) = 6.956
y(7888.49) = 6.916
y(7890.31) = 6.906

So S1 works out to 0.04 mag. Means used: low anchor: 6.74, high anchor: 6.85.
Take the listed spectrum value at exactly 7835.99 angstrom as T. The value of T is 6.541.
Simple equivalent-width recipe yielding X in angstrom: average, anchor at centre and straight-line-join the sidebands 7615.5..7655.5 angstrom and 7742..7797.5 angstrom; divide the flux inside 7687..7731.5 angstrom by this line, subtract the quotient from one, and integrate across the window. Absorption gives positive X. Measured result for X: 1.46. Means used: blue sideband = 6.95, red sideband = 6.75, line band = 6.62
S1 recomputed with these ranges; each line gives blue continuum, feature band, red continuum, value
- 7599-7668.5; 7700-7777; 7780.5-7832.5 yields 0.01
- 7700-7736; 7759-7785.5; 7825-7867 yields -0.02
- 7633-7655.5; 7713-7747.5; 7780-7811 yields 0.01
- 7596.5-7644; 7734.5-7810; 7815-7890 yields 0.02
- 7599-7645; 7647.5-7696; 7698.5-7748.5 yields 0.03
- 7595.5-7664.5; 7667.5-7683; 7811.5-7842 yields 0.04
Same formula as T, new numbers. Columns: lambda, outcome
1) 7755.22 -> 6.754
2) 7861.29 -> 6.846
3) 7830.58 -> 6.714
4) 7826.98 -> 6.886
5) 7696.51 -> 6.54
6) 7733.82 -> 6.798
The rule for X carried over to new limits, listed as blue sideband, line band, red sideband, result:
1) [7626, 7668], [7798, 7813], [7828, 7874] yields -0.01 angstrom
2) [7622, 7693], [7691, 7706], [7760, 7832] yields 0.72 angstrom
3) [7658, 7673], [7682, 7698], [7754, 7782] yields -0.99 angstrom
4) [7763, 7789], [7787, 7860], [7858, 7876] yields 0.39 angstrom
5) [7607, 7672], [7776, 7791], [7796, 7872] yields 0.19 angstrom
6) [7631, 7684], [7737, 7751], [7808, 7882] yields 0.03 angstrom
